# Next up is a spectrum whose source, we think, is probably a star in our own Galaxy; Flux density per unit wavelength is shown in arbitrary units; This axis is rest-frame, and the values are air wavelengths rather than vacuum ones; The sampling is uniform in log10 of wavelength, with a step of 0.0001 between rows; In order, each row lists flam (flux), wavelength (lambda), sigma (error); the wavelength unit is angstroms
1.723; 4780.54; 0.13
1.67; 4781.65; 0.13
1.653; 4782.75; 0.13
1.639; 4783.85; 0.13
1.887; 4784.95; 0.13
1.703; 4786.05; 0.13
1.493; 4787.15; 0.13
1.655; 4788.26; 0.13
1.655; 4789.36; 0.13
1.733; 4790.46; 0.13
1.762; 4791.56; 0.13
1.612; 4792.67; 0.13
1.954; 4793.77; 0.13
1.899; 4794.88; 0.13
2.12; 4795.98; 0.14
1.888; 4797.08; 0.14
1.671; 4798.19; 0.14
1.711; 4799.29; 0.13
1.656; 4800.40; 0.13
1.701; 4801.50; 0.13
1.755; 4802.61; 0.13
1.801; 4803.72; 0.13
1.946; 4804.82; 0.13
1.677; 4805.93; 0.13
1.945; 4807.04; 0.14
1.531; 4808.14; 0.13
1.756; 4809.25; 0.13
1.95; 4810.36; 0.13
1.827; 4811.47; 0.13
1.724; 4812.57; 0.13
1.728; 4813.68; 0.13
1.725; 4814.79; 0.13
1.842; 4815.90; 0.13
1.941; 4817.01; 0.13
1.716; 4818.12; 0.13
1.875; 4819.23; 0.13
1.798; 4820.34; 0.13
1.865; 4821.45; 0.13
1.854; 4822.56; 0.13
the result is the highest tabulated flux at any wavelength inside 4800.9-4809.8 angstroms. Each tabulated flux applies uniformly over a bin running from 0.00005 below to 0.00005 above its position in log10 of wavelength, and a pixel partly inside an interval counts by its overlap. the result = 1.946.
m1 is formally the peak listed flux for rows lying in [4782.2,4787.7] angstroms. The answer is 1.887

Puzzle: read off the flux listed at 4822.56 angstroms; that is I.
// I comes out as 1.854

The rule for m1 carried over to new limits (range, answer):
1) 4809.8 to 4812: 1.95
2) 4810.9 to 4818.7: 1.941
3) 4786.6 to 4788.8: 1.655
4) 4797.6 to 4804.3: 1.801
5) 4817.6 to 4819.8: 1.875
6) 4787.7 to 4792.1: 1.762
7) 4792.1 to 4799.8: 2.12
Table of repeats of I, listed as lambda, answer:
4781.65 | 1.67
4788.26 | 1.655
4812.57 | 1.724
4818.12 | 1.716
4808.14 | 1.531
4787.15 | 1.493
